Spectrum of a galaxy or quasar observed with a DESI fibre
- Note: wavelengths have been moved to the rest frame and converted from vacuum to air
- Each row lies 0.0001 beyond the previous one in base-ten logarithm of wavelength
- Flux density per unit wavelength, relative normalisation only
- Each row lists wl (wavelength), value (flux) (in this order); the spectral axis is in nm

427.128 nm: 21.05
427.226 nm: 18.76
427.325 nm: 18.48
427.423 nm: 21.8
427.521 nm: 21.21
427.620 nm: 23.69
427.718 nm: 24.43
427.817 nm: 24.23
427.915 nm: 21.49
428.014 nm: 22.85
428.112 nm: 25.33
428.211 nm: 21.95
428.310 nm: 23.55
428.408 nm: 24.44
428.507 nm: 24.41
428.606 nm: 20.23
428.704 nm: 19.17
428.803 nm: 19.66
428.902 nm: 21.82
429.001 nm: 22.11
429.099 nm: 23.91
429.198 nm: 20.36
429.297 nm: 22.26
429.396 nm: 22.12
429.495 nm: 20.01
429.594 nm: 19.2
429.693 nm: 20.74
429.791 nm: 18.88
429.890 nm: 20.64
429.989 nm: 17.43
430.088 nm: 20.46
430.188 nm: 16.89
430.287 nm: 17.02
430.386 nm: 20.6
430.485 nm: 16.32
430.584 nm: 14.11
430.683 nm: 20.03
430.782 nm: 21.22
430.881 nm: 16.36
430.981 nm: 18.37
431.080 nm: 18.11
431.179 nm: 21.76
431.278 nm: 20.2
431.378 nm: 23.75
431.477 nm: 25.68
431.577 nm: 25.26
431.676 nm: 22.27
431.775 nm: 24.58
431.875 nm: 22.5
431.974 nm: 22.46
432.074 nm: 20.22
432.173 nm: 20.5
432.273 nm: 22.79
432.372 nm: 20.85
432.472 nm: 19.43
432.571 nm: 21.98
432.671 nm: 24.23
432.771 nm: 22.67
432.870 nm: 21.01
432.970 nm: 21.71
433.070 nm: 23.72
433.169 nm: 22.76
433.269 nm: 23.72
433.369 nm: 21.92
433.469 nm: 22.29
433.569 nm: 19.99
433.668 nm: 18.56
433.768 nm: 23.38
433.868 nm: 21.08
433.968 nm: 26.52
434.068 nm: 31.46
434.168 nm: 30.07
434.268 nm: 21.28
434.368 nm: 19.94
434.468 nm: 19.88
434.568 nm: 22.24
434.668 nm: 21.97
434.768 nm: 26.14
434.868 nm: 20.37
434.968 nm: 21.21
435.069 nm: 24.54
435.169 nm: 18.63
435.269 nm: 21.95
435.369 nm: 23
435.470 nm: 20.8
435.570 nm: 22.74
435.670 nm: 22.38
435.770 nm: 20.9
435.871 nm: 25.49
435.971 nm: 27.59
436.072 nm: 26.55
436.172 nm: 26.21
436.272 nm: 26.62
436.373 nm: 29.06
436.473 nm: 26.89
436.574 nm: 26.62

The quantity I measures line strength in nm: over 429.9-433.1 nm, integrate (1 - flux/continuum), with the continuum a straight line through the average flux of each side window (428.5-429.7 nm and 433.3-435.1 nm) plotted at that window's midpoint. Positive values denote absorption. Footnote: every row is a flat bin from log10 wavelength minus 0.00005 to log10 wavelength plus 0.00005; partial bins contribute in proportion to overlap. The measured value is 0.18 nm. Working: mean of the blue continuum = 21.1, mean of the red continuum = 22.9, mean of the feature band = 20.7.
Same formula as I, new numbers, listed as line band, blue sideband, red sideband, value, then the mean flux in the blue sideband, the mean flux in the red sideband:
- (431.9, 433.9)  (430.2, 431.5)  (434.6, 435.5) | -0.11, 19.3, 22.1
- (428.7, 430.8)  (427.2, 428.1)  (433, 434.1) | 0.25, 22.1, 23.1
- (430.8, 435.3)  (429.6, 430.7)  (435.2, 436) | -0.31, 18.5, 22.9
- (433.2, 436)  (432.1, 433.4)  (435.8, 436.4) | 0.20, 22.1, 26.6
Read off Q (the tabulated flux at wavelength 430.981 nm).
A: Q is 18.37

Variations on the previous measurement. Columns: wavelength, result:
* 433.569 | 19.99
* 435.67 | 22.38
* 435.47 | 20.8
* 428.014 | 22.85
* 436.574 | 26.62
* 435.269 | 21.95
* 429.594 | 19.2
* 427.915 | 21.49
